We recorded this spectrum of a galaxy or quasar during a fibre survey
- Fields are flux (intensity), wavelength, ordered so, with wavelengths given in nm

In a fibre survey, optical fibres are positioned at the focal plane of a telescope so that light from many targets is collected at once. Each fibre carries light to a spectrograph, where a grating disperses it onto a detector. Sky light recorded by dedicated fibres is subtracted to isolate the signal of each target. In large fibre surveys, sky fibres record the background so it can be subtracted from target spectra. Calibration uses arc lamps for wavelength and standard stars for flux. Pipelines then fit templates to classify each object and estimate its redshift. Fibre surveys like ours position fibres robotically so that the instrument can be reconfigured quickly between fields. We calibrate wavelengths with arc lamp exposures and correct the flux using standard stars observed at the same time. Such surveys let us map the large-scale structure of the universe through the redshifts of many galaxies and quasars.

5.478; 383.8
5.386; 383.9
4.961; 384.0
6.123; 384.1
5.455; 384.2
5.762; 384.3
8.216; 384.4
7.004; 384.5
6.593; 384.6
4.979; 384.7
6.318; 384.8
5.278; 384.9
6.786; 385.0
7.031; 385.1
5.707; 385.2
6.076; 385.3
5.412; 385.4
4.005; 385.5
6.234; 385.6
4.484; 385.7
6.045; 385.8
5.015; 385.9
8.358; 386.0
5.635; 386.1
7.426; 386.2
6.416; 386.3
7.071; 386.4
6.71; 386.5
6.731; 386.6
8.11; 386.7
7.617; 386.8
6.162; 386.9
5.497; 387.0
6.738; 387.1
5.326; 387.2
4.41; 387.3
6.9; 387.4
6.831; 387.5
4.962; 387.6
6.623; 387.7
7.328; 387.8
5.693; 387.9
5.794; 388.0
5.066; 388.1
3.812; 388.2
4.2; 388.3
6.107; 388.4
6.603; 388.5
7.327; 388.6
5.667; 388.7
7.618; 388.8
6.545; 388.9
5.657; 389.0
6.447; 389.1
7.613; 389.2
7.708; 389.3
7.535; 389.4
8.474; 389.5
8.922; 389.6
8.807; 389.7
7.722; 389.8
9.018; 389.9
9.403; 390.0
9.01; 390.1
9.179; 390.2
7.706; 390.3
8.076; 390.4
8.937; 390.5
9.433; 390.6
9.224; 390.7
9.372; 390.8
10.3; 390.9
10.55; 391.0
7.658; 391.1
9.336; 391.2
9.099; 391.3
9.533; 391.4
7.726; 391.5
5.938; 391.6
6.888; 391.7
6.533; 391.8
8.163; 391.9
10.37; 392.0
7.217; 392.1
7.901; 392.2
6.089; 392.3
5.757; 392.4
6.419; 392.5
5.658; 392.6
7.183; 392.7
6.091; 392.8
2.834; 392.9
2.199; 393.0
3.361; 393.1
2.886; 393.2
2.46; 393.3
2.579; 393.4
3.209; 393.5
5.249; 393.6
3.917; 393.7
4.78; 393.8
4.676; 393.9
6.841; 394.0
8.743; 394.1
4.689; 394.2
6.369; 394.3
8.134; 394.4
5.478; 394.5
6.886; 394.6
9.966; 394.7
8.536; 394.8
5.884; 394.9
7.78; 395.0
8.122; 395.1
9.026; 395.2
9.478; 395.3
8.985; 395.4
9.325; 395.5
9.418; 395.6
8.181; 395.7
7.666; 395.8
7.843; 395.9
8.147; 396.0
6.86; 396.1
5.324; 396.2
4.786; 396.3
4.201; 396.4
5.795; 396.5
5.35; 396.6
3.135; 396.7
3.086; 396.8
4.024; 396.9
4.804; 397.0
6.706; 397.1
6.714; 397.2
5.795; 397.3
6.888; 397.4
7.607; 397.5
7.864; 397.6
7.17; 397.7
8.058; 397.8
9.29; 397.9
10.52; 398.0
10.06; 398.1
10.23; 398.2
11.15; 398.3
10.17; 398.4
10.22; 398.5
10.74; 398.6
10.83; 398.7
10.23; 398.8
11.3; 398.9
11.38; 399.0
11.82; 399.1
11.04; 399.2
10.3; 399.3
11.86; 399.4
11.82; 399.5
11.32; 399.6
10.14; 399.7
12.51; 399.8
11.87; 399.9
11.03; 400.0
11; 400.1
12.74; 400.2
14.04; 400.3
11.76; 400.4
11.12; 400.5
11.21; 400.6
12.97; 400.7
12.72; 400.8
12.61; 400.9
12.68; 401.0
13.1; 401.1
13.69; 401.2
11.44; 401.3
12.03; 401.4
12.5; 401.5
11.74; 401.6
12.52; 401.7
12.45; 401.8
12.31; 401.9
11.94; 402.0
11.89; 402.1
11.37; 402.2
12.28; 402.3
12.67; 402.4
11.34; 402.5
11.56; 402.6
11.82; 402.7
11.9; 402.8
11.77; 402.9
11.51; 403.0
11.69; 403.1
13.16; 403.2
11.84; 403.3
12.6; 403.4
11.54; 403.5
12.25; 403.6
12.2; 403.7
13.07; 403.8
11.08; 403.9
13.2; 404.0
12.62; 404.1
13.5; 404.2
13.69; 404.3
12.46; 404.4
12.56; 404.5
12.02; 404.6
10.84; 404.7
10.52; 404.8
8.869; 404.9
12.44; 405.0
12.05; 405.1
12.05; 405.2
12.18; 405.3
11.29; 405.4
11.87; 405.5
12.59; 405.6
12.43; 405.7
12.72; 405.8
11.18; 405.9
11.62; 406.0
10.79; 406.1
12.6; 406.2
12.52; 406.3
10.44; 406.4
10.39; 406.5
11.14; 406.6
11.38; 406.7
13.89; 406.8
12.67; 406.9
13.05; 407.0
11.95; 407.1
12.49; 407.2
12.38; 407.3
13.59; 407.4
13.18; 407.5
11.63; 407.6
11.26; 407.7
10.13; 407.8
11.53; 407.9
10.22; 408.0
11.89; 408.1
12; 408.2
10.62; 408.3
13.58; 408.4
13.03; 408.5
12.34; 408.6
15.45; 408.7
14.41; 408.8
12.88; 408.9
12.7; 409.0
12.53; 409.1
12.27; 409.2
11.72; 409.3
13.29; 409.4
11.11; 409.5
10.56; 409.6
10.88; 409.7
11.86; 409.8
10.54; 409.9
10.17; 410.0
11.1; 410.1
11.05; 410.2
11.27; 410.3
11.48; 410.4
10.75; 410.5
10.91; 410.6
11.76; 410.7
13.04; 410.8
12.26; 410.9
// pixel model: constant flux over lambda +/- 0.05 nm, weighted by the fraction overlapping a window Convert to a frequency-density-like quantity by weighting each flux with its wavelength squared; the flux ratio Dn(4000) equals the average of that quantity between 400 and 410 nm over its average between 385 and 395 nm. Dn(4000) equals 1.9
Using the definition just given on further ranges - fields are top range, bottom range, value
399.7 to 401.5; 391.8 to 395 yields 2.16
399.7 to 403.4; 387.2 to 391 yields 1.76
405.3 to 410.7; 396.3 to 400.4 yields 1.37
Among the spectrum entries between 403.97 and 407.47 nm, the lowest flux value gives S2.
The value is 8.869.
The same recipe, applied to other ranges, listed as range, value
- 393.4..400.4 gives 3.086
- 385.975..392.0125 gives 3.812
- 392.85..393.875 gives 2.199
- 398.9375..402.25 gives 10.14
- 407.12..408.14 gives 10.13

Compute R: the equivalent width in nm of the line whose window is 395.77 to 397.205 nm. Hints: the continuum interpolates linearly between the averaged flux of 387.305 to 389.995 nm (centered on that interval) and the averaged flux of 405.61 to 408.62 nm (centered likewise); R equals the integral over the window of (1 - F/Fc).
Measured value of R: 0.54 nm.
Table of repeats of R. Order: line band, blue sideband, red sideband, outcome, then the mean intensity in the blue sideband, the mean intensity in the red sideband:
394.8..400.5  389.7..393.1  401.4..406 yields 0.67 nm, 7.72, 12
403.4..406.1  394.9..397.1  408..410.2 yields -0.46 nm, 6.71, 12.1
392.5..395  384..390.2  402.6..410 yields 0.90 nm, 6.54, 12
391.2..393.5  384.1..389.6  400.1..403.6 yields 0.64 nm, 6.3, 12.2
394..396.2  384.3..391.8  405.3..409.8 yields 0.26 nm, 7.01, 12.1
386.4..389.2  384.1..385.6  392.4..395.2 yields -0.13 nm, 6.05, 5.65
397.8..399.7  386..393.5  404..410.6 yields -0.25 nm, 6.88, 11.9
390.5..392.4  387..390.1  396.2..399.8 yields -0.29 nm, 6.71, 8.48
